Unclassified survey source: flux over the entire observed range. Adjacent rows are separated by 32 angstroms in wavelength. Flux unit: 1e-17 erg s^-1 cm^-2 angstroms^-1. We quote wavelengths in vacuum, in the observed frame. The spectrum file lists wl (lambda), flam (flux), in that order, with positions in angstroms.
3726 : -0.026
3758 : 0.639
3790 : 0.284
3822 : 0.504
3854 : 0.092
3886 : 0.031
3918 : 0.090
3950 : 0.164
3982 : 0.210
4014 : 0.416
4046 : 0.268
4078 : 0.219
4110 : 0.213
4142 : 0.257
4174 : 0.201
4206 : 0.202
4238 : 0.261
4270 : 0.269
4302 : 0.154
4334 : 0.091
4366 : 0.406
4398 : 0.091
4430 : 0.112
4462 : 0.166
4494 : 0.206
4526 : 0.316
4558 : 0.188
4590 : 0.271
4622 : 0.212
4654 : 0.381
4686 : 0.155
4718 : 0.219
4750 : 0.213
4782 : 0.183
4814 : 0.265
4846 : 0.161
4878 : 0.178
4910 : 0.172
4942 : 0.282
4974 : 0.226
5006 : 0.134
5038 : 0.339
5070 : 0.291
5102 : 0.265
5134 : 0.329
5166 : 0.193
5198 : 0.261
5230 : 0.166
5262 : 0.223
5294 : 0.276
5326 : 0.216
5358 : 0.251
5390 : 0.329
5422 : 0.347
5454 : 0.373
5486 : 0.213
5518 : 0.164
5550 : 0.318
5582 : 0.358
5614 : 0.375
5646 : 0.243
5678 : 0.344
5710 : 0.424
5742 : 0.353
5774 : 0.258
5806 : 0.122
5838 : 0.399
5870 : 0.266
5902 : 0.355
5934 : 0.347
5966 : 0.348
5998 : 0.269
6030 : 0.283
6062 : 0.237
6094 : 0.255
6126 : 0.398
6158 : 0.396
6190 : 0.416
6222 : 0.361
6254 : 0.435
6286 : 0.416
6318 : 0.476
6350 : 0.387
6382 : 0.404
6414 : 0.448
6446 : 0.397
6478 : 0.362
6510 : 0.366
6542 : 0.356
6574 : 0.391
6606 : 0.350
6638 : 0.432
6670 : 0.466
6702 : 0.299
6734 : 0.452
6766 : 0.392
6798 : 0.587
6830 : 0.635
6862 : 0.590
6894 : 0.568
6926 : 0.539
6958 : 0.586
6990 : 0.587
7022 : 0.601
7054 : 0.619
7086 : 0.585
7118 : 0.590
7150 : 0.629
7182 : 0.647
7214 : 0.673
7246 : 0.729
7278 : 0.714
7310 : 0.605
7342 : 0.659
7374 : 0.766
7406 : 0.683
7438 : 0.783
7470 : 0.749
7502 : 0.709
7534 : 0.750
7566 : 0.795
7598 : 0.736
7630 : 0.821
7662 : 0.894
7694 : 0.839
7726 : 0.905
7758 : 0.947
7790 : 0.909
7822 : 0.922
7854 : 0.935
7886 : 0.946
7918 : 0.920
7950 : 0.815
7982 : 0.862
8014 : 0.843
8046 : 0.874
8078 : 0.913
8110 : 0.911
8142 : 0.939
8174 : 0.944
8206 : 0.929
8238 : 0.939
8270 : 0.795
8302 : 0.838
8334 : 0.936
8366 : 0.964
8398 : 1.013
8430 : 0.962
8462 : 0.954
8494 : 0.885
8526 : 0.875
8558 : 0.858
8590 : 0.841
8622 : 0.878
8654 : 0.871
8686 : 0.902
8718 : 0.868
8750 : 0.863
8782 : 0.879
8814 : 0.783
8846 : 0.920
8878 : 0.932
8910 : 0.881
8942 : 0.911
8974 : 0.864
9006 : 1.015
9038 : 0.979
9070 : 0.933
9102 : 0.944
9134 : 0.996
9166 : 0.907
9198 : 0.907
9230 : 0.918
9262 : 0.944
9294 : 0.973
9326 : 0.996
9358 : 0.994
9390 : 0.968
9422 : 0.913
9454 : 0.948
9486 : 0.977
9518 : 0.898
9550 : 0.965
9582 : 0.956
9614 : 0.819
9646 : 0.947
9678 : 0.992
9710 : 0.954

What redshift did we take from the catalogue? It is 0.70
